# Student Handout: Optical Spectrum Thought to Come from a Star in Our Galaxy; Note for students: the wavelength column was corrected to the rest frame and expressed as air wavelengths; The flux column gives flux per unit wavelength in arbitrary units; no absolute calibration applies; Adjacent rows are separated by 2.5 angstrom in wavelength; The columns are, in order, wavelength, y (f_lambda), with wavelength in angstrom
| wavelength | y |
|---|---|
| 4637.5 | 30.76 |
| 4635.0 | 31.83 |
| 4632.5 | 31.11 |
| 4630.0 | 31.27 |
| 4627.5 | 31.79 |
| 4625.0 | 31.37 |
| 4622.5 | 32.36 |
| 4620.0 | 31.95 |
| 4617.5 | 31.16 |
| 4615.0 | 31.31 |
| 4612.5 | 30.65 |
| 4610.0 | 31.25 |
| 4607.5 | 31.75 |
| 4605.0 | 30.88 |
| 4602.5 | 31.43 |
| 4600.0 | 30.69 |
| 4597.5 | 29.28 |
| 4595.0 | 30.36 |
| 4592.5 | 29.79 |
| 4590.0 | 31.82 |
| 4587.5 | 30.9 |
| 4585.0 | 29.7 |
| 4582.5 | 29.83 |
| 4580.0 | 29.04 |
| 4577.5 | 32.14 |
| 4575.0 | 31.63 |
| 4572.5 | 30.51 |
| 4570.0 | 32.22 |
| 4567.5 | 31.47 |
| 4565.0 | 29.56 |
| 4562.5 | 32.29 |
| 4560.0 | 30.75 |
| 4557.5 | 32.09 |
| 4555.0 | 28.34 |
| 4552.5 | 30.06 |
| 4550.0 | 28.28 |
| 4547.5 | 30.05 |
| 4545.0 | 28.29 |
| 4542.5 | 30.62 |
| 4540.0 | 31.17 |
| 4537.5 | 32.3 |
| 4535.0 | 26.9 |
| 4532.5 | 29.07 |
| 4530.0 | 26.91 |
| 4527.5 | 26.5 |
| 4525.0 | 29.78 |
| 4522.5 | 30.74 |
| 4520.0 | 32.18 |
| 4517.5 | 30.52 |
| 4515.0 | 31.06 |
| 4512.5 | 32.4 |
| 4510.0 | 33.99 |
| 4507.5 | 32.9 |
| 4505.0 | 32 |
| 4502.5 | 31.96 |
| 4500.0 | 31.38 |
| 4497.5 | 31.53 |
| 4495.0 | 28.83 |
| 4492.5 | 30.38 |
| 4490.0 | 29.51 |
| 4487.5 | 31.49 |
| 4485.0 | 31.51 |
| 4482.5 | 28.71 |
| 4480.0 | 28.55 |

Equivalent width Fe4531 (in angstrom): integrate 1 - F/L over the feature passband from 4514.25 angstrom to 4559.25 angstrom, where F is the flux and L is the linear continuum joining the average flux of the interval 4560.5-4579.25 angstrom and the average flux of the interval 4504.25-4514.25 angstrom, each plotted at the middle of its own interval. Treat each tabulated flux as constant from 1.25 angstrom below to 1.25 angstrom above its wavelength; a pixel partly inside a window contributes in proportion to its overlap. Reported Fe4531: 3.4 angstrom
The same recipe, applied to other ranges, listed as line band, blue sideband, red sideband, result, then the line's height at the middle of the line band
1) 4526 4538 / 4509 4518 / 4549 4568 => 1.2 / 31.4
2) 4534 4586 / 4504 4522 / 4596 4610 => 1.8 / 31.4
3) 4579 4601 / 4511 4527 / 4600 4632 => 0.8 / 31.3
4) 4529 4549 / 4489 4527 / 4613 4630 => 1.2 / 31.3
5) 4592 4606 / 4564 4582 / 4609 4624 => 0.4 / 31.2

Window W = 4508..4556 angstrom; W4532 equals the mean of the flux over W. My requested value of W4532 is 30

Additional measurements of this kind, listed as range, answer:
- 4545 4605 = 30.5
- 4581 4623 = 30.9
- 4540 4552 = 29.6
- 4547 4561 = 29.9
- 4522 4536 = 28.2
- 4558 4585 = 30.9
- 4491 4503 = 30.7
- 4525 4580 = 30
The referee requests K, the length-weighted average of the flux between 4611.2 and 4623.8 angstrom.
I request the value 31.5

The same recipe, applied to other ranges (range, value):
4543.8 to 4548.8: 29.2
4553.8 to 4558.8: 30.2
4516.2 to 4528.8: 29.9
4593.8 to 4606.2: 30.5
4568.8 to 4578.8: 31.6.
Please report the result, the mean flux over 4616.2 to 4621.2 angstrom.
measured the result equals 31.5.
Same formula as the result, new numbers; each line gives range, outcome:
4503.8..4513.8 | 32.8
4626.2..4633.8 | 31.4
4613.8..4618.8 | 31.2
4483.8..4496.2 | 30.3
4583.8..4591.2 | 30.8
